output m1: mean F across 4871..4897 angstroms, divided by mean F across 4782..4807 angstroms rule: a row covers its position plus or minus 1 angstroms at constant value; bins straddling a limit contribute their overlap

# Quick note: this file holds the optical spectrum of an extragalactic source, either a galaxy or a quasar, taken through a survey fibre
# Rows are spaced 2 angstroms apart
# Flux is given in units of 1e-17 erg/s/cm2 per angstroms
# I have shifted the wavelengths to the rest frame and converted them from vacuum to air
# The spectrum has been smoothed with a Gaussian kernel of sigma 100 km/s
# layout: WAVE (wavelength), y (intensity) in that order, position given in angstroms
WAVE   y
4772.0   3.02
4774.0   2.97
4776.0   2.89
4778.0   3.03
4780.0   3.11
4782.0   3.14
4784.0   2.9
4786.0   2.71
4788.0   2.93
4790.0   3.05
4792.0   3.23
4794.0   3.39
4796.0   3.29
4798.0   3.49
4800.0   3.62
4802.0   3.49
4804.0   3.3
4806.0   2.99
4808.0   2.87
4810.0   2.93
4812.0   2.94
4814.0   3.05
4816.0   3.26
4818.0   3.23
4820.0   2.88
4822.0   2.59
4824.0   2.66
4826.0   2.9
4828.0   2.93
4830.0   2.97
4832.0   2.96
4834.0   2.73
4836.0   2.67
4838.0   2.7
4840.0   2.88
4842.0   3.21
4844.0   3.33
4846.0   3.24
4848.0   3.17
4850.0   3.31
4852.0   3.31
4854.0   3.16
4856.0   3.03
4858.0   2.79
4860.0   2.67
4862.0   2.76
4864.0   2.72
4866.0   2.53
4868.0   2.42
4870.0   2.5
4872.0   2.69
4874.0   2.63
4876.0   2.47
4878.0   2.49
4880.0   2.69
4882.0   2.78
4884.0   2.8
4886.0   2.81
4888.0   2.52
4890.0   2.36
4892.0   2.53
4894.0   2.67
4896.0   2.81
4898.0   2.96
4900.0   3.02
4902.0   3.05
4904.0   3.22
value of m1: 0.8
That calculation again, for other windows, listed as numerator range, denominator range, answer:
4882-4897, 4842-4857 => 0.82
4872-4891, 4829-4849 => 0.88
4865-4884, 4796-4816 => 0.81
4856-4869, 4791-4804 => 0.79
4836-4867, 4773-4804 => 0.94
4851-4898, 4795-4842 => 0.90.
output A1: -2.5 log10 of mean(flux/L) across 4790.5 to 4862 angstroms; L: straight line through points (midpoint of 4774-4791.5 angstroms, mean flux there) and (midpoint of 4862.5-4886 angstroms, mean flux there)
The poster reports -0.09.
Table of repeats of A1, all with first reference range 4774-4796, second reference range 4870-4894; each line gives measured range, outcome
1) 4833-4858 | -0.10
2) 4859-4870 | 0.03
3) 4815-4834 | -0.02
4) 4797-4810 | -0.10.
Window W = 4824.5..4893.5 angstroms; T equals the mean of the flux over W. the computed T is 2.81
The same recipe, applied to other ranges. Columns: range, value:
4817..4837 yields 2.85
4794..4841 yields 3.02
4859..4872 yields 2.61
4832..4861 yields 3.01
